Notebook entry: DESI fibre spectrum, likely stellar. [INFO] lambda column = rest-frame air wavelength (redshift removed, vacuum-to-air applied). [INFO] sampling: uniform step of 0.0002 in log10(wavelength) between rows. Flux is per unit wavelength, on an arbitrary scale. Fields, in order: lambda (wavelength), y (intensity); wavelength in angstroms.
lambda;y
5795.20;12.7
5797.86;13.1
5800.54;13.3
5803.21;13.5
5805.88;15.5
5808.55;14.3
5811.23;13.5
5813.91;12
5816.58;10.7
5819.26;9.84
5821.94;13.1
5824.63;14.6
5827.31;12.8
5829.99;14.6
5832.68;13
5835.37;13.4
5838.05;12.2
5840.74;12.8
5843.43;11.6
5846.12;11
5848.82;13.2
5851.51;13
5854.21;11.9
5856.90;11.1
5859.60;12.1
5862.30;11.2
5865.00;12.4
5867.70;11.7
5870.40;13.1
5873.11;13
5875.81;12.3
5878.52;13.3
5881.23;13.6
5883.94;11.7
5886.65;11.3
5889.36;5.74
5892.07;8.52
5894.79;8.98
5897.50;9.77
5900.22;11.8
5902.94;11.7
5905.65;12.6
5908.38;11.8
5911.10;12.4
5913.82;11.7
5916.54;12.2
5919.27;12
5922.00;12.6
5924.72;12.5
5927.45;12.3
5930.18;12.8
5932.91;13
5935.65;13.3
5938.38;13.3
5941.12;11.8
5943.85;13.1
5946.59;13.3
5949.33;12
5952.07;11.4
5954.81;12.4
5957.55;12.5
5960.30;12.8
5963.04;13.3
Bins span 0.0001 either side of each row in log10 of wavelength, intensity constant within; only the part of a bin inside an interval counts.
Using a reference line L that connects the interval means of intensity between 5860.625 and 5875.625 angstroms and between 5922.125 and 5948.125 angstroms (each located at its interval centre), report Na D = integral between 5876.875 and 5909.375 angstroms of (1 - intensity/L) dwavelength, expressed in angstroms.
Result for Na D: 4.1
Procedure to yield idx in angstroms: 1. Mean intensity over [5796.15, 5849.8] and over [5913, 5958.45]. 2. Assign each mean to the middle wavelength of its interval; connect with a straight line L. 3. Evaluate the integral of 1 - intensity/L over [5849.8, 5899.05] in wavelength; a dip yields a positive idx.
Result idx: 5.16 angstroms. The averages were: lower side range 12.9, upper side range 12.5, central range 11.4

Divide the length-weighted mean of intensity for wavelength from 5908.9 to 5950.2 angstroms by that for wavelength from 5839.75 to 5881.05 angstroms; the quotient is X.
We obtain 1.02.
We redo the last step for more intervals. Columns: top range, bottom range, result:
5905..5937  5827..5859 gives 0.99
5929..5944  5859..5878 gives 1.05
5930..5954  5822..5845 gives 0.97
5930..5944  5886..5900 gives 1.43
